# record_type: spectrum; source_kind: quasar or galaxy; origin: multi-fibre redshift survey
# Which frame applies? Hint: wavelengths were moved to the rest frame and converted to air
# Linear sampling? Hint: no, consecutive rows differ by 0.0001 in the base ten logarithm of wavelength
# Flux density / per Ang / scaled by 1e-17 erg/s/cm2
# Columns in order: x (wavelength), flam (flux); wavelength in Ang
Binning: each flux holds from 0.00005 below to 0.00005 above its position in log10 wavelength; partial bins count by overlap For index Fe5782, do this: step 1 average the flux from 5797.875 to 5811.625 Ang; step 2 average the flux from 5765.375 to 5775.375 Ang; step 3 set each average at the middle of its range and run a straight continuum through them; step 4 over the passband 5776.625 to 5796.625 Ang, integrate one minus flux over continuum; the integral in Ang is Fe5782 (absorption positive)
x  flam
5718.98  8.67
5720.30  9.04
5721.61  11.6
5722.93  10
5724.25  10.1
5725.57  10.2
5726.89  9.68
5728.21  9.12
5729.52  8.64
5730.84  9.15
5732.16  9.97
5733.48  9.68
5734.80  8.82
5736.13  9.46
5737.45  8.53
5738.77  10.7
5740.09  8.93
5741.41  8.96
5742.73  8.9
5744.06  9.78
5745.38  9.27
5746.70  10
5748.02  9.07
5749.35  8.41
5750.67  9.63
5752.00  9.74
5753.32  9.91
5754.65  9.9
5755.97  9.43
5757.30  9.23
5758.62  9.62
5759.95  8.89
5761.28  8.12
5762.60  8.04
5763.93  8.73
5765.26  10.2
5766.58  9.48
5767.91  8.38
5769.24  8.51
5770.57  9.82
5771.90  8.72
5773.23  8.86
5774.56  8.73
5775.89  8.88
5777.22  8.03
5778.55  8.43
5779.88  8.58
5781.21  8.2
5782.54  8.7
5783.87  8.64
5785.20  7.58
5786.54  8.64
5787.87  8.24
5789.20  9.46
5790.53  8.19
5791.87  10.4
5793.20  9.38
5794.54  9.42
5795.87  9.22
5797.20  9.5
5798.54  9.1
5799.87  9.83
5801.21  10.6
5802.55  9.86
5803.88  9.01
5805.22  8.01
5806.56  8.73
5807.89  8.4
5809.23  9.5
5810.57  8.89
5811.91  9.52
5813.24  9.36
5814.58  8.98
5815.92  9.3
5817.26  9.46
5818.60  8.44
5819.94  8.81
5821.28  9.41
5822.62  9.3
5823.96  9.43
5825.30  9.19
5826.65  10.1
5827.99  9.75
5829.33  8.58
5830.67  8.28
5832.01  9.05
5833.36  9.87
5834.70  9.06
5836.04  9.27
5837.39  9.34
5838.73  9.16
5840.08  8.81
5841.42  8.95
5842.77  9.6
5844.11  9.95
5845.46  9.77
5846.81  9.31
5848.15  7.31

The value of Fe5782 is 0.8 Ang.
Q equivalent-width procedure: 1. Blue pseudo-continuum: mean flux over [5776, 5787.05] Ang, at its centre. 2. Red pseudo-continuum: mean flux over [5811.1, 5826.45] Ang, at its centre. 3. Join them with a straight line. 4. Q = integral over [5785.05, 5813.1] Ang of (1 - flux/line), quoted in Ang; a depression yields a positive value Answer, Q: -1.2 Ang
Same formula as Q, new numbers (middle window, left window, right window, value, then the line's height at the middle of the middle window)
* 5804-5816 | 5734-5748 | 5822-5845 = 0.4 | 9.29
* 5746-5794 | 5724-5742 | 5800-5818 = 1.8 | 9.32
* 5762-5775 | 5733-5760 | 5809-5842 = 0.5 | 9.33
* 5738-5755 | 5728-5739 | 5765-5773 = -0.4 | 9.23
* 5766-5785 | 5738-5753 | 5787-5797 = 1.2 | 9.27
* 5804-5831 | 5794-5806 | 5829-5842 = 0.4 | 9.22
